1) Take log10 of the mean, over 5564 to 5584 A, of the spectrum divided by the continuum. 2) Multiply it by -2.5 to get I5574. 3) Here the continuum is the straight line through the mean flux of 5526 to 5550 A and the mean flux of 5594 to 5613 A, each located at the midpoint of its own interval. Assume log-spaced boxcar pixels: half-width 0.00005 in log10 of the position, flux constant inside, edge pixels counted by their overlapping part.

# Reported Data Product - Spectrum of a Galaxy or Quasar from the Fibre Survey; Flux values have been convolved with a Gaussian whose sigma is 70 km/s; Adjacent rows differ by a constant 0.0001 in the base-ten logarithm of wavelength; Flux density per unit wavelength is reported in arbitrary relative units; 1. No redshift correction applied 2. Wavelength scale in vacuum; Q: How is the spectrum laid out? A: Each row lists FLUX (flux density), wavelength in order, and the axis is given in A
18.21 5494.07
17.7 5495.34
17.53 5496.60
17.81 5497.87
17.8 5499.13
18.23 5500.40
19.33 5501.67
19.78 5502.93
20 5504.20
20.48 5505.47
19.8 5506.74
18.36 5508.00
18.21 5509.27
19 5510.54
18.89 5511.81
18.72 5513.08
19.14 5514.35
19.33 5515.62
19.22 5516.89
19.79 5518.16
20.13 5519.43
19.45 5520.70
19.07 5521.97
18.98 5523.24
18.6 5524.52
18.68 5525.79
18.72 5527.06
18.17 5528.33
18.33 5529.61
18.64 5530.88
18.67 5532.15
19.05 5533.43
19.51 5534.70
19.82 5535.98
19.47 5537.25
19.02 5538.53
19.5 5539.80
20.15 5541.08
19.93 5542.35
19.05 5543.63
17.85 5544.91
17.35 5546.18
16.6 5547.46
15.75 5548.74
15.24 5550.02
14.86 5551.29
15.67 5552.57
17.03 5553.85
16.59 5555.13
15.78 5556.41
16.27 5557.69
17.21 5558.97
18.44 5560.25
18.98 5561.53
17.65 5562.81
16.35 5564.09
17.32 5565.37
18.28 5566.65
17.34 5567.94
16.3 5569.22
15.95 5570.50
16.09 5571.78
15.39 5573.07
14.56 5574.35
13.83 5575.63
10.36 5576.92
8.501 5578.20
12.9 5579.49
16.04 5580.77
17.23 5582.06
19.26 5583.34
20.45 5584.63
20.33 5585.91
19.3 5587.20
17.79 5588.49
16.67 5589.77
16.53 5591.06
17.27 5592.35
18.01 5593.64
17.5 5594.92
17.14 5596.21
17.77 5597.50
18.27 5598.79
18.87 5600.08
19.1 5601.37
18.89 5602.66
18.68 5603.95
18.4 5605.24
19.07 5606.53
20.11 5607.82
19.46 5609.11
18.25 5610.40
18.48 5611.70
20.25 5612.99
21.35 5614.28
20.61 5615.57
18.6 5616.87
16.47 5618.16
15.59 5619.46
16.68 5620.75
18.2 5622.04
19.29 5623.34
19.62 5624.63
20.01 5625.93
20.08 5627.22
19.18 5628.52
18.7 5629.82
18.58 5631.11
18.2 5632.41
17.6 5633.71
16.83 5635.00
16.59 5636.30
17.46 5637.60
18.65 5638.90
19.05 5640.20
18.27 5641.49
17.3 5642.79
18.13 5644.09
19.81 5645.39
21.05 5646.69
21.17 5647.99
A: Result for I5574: 0.21 mag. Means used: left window 18.6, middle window 15.3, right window 18.6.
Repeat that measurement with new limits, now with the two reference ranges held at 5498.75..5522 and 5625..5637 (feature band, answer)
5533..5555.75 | 0.06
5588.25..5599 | 0.08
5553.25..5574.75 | 0.12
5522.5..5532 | 0.03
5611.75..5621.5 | 0.00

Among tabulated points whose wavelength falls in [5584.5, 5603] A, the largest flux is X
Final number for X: 20.45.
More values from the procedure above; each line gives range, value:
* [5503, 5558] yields 20.48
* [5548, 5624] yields 21.35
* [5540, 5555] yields 20.15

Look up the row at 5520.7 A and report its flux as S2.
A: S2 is 19.45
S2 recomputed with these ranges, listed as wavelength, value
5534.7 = 19.51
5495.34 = 17.7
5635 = 16.83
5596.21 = 17.14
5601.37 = 19.1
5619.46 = 15.59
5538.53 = 19.02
